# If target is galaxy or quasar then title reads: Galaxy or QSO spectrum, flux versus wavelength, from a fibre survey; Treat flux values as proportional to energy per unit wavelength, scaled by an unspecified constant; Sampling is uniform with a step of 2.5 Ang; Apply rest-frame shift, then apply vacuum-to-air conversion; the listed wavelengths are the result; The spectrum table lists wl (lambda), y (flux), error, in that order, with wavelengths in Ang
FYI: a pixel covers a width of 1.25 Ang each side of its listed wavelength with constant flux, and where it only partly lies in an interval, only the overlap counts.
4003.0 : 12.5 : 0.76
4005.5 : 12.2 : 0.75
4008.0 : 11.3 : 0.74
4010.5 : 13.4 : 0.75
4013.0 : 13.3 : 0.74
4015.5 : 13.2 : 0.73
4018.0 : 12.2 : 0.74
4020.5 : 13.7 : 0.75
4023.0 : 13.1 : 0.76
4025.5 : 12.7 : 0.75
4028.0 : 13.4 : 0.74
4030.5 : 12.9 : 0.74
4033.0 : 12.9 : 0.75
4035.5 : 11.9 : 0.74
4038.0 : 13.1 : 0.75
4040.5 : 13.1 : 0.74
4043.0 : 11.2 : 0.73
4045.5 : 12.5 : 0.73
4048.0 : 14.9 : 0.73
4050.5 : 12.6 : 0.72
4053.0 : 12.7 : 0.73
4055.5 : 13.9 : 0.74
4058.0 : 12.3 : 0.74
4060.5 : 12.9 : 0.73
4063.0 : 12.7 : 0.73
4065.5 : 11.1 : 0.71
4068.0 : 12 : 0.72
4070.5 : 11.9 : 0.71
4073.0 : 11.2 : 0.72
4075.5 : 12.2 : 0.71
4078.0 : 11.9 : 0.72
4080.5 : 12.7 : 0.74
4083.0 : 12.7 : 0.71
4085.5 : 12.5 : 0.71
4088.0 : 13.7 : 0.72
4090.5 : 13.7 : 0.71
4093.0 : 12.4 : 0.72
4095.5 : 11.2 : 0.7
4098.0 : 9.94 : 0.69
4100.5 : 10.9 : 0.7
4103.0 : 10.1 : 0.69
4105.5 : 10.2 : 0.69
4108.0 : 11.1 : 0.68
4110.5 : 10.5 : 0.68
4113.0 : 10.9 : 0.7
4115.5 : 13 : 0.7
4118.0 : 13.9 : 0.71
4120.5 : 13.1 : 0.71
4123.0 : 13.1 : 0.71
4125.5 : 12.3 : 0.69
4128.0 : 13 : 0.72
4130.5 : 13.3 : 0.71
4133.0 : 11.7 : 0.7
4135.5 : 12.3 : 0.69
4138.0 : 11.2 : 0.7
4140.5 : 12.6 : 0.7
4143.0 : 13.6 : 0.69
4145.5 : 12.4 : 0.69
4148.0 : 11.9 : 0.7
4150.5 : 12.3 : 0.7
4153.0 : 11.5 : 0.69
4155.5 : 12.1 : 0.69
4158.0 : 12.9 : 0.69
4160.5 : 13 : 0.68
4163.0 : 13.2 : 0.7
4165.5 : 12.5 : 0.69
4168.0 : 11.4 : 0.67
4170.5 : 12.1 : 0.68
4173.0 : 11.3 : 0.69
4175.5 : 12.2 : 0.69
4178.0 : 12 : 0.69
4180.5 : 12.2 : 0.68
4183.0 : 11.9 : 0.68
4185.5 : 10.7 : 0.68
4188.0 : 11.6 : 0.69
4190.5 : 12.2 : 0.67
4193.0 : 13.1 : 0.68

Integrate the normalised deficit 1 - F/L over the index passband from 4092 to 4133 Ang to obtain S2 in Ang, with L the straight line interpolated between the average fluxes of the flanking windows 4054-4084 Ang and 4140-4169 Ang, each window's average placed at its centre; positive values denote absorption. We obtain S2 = 1.9 Ang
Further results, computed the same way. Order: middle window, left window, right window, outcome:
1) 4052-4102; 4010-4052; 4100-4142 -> 1.0 Ang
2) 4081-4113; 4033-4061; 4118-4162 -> 2.8 Ang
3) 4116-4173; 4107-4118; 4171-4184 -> -3.4 Ang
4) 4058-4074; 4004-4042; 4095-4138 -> 0.4 Ang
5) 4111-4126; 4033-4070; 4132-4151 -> -0.3 Ang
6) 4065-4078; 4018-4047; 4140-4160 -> 0.9 Ang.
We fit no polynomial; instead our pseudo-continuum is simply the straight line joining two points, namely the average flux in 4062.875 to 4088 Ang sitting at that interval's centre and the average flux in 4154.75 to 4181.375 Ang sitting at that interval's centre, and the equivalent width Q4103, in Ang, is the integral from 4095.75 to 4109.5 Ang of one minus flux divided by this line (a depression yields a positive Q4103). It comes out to 1.9 Ang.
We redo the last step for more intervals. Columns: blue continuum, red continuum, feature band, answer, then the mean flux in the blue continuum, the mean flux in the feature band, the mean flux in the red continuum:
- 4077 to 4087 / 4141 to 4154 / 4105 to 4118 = 1.0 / 12.5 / 11.5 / 12.4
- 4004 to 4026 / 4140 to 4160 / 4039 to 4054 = -0.2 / 12.8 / 12.8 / 12.4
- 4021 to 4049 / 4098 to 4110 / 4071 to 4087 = -1.2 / 12.9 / 12.2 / 10.5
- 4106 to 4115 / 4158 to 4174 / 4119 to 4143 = -2.4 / 11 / 12.6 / 12.3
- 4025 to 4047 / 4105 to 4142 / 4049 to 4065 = -0.3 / 12.7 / 12.8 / 12.2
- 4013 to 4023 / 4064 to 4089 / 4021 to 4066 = -0.5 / 13.1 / 12.8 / 12.2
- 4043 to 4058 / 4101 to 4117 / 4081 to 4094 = -1.4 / 13.1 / 13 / 11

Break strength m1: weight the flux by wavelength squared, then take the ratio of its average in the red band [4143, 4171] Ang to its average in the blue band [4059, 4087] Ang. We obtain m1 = 1.1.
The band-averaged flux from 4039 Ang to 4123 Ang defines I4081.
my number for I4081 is 12.2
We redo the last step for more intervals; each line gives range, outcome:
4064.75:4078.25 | 11.7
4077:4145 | 12.1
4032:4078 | 12.5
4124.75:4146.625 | 12.5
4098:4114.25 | 10.6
